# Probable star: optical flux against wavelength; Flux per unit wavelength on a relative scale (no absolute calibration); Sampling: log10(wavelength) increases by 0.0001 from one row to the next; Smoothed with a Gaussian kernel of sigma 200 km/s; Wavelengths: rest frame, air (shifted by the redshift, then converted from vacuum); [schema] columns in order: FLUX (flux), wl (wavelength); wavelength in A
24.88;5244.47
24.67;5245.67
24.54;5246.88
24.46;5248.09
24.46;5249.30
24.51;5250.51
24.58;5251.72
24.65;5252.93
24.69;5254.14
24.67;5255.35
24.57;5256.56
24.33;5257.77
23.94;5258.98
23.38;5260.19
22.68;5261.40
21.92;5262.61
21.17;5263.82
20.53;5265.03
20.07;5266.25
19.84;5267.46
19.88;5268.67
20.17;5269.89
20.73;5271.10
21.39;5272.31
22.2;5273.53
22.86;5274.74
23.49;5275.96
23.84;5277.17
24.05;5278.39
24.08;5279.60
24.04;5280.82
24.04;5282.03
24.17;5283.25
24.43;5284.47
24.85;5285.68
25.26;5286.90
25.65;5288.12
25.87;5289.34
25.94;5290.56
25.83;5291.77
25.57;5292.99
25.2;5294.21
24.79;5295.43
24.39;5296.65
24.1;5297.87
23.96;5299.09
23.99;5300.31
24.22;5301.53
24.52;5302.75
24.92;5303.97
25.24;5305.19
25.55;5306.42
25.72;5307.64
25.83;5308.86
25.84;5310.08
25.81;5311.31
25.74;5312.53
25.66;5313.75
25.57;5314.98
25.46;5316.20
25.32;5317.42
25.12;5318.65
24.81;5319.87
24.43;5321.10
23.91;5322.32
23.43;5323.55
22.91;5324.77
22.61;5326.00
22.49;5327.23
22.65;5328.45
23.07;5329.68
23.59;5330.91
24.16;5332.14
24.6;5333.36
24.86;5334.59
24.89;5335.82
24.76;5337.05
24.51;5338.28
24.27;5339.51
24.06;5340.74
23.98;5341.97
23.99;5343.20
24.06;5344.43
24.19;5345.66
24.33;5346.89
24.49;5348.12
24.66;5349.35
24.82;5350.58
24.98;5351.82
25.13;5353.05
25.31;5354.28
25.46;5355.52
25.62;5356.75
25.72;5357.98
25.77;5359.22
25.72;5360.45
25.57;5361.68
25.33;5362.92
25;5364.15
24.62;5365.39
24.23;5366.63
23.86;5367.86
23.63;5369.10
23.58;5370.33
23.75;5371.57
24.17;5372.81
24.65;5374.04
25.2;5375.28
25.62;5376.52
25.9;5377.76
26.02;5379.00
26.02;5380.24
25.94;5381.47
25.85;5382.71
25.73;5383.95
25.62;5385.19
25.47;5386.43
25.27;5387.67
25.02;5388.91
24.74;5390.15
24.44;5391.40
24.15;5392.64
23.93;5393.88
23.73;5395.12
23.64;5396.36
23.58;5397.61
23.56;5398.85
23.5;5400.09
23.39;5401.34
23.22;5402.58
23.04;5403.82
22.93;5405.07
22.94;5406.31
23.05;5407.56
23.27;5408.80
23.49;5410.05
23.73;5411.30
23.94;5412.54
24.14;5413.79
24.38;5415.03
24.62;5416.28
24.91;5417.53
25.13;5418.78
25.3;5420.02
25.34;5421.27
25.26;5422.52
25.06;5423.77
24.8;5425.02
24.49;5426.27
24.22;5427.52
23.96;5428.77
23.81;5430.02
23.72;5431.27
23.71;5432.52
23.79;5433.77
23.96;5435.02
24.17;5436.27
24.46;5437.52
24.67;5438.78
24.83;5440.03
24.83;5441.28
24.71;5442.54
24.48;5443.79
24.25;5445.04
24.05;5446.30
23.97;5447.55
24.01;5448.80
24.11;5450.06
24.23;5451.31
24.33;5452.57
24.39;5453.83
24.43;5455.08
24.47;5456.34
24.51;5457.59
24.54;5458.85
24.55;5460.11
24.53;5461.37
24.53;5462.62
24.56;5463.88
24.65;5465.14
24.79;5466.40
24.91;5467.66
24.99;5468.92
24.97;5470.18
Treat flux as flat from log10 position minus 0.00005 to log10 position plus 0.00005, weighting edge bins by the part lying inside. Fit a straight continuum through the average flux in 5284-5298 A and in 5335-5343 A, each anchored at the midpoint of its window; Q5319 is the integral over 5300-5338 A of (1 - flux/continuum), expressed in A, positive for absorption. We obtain 0.2 A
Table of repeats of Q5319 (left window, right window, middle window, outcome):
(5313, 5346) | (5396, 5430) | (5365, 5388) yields -0.86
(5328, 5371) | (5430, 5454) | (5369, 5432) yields -0.09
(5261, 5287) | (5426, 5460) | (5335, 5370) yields -2.15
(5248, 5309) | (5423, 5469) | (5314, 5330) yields -0.05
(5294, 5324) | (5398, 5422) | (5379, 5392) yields -0.69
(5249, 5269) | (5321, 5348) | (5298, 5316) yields -1.22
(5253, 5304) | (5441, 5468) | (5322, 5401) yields -1.82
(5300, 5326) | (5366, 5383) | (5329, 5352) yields 0.54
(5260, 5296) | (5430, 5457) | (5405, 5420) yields 0.07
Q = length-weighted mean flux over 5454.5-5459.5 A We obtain 24.5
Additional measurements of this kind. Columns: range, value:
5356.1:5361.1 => 25.8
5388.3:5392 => 24.7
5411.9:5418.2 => 24.4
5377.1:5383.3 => 26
